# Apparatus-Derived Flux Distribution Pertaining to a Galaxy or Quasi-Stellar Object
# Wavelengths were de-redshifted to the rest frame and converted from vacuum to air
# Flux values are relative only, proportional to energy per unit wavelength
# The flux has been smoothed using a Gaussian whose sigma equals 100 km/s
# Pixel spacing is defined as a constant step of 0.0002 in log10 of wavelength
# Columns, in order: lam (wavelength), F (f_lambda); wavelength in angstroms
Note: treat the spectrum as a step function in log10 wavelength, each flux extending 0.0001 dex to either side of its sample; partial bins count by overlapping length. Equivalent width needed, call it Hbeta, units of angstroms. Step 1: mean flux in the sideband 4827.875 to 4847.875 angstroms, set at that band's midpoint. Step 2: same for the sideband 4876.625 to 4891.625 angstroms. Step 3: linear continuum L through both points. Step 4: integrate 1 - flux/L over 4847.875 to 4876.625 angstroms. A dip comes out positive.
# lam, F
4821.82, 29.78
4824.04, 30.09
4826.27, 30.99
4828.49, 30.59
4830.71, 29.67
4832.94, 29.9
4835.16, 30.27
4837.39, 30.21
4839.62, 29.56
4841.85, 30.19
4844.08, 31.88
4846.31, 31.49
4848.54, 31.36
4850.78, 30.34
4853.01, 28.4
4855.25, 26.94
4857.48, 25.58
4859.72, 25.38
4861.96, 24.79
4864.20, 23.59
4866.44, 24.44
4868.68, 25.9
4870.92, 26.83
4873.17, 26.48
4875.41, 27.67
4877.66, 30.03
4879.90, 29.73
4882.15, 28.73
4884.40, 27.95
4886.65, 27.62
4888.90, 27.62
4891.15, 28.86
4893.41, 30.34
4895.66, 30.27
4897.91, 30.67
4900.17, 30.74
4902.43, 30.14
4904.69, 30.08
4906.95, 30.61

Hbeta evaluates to 2.7 angstroms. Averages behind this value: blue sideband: 30.4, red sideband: 28.6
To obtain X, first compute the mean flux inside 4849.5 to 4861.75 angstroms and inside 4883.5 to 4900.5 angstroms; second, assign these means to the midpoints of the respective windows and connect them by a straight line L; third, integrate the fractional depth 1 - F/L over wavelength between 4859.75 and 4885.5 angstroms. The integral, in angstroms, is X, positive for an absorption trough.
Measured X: 1.2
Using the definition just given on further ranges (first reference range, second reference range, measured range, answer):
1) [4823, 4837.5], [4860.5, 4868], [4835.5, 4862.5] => -1.9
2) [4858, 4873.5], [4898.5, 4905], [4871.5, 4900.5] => -0.8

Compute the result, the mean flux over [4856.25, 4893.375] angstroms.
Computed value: 27.1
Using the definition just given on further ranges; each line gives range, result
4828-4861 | 29.4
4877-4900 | 29.2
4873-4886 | 28.6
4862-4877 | 25.9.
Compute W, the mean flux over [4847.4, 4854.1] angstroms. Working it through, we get 30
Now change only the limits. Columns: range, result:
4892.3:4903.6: 30.4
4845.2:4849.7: 31.4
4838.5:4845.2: 30.5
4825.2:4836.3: 30.3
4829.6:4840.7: 29.9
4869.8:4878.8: 27.8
